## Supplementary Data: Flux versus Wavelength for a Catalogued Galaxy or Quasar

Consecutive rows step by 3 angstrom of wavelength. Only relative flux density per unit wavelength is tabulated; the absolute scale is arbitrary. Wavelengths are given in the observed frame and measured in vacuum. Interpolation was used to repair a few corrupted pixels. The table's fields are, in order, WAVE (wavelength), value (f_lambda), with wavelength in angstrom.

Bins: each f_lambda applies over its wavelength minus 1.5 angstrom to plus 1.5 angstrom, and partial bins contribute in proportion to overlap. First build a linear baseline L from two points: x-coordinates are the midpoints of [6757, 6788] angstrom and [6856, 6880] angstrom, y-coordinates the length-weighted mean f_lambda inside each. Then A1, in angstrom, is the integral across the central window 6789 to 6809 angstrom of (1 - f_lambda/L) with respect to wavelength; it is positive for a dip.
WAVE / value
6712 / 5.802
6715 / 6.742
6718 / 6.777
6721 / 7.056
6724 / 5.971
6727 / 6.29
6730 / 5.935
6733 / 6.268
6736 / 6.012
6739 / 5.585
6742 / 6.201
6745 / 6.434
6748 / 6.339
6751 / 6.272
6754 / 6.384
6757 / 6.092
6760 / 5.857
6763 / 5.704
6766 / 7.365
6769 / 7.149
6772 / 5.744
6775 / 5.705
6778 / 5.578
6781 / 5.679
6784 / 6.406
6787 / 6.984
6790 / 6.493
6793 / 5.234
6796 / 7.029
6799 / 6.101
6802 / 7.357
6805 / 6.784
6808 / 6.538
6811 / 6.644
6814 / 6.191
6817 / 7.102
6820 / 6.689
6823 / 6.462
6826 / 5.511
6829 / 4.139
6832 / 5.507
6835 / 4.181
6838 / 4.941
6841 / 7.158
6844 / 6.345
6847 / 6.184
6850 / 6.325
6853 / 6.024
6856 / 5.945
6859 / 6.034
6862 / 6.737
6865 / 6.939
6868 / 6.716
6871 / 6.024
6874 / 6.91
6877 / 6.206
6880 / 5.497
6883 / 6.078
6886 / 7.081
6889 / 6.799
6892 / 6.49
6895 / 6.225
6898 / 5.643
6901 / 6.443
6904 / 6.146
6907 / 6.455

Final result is -0.8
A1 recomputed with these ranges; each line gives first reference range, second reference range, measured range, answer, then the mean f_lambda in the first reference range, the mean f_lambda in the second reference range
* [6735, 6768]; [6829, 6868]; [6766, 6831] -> -1.9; 6.22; 5.98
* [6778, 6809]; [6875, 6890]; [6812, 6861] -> 3.4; 6.42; 6.34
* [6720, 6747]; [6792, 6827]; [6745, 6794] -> 1.0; 6.18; 6.5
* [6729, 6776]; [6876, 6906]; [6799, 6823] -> -1.8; 6.2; 6.26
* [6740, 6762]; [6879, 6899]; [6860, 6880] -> -0.7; 6.2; 6.29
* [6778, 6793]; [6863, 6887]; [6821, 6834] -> 1.8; 6.19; 6.42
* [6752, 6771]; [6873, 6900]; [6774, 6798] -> 0.9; 6.4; 6.32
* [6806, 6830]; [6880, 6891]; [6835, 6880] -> 1.1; 6.21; 6.49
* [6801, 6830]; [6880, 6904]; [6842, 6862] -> 0.4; 6.36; 6.32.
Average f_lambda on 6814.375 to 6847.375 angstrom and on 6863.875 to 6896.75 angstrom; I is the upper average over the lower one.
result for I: 1.10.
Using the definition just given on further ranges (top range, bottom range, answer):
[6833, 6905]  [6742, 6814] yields 0.98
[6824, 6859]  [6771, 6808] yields 0.91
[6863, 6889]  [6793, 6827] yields 0.99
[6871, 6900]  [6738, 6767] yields 1.02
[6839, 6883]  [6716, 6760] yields 1.01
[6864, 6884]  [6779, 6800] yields 1.01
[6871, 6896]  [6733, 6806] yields 1.02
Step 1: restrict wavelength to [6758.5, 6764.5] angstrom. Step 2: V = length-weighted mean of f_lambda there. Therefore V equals 5.78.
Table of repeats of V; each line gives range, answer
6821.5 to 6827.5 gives 5.99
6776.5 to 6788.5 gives 6.16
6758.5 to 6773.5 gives 6.36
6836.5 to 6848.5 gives 6.16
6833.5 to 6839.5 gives 4.56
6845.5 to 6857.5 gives 6.12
